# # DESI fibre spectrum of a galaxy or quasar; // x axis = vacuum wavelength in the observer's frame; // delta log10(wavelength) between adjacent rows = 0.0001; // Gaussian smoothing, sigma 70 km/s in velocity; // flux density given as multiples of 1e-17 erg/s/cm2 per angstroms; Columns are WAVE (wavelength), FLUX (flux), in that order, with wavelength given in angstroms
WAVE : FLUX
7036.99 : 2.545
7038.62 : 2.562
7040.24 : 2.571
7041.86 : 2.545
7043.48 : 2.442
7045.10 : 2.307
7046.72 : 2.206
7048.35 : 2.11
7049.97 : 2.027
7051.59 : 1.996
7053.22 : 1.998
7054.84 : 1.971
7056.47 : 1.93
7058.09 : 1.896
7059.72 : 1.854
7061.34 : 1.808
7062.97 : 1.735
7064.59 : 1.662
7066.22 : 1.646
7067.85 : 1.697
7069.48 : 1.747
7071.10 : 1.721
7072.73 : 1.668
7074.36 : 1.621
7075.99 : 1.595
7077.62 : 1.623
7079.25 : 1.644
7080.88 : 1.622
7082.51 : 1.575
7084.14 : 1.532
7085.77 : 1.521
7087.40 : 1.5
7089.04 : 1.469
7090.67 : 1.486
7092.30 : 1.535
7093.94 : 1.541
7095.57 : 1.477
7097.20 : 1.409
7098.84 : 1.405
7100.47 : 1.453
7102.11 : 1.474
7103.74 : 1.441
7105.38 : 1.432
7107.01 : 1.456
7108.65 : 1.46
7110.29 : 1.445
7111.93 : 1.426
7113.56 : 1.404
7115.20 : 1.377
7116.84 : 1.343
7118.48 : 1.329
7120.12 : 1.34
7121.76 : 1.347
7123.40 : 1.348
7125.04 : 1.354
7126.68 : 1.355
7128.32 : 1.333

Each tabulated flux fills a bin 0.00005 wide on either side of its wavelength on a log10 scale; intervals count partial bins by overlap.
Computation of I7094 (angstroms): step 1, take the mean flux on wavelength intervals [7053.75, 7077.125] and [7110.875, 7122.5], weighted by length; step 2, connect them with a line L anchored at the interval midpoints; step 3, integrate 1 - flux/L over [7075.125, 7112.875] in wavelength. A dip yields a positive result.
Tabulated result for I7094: 0.9 angstroms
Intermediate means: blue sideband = 1.75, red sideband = 1.37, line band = 1.5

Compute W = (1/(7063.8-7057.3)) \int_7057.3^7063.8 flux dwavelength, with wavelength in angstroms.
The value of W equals 1.82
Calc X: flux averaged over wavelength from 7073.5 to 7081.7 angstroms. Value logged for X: 1.62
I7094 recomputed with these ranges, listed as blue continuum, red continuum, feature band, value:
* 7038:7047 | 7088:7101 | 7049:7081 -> 3.9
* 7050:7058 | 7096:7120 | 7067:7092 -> 1.6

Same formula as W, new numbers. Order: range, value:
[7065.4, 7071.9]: 1.7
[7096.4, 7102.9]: 1.43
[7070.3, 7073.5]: 1.69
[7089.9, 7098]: 1.49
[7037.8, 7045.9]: 2.48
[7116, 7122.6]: 1.34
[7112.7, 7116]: 1.39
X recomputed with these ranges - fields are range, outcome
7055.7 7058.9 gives 1.92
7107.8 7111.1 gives 1.45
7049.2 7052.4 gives 2.01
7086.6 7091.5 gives 1.48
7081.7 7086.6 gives 1.54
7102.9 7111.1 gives 1.45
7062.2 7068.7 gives 1.68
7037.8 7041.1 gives 2.56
